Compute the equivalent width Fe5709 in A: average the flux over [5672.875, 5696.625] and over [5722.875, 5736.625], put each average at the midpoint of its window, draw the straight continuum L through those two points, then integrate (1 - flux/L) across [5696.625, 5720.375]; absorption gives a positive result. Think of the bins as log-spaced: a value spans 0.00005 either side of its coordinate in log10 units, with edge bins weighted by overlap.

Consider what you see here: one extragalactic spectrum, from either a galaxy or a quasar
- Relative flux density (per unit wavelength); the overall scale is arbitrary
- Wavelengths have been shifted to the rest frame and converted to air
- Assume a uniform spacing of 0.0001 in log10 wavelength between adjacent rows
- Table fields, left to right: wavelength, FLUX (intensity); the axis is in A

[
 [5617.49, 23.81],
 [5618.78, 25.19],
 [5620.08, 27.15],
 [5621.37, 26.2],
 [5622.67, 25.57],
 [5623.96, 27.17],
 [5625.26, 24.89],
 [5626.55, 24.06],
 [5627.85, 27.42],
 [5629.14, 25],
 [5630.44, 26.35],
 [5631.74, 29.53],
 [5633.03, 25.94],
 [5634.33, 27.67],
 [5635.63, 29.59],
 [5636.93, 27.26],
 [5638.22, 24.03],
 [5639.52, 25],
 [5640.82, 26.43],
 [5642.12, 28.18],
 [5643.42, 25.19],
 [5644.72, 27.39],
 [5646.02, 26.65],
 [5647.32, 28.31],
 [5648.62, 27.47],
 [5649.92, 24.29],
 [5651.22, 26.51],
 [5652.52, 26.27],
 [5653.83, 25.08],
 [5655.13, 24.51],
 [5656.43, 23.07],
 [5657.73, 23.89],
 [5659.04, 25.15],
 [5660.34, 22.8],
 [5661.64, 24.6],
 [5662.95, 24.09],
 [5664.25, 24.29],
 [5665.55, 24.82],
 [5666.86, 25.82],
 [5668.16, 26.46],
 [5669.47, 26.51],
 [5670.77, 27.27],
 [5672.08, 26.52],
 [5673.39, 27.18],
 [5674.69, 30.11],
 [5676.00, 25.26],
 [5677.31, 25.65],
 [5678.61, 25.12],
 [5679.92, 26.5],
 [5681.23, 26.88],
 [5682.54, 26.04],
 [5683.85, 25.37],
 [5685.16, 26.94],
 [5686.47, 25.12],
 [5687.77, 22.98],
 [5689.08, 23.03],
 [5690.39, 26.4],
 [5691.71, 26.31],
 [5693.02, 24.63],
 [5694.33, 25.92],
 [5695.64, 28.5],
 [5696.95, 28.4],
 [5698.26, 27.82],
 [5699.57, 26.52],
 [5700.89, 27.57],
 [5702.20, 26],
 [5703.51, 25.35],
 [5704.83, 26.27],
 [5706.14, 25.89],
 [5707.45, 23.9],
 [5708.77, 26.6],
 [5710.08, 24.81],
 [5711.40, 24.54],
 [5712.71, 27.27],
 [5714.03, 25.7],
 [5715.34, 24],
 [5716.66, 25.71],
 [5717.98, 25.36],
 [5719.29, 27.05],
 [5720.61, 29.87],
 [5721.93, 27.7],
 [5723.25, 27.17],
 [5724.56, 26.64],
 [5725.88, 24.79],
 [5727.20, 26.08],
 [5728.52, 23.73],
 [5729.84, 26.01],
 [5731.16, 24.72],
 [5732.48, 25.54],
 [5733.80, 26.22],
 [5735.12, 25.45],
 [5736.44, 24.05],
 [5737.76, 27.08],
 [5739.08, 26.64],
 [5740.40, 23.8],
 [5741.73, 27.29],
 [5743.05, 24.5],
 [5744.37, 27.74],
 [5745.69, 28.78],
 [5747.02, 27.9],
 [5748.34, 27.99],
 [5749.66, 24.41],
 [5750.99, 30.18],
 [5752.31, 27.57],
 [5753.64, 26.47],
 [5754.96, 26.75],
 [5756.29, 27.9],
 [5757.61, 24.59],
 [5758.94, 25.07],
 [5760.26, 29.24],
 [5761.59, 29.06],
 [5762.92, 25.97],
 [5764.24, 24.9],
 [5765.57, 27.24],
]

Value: -0.3 A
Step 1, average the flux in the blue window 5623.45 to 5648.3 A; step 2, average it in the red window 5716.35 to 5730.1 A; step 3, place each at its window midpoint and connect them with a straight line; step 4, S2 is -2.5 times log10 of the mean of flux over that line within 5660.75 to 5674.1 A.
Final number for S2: 0.034 mag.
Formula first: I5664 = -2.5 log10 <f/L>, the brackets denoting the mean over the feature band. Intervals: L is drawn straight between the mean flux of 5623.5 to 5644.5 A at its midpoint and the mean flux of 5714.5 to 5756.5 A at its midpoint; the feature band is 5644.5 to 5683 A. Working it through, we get 0.03 mag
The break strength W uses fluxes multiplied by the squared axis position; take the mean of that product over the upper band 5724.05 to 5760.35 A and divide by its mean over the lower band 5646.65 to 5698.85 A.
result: 1.0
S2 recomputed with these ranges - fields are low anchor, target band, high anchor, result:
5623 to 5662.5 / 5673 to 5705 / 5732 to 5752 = 0.00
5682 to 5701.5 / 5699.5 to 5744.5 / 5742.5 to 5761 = 0.03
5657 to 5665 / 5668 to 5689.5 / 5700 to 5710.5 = -0.05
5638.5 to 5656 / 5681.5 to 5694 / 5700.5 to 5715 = 0.03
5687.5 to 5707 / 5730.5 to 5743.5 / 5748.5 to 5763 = 0.05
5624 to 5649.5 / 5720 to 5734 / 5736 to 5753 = 0.02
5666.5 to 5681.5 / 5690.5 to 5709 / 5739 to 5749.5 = 0.01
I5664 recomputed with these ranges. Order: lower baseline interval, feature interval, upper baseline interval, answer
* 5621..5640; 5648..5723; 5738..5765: 0.03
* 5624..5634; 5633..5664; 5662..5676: 0.02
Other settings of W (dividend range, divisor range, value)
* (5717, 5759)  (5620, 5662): 1.05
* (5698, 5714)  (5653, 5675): 1.04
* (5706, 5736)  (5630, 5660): 1.01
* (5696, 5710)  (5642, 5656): 1.03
